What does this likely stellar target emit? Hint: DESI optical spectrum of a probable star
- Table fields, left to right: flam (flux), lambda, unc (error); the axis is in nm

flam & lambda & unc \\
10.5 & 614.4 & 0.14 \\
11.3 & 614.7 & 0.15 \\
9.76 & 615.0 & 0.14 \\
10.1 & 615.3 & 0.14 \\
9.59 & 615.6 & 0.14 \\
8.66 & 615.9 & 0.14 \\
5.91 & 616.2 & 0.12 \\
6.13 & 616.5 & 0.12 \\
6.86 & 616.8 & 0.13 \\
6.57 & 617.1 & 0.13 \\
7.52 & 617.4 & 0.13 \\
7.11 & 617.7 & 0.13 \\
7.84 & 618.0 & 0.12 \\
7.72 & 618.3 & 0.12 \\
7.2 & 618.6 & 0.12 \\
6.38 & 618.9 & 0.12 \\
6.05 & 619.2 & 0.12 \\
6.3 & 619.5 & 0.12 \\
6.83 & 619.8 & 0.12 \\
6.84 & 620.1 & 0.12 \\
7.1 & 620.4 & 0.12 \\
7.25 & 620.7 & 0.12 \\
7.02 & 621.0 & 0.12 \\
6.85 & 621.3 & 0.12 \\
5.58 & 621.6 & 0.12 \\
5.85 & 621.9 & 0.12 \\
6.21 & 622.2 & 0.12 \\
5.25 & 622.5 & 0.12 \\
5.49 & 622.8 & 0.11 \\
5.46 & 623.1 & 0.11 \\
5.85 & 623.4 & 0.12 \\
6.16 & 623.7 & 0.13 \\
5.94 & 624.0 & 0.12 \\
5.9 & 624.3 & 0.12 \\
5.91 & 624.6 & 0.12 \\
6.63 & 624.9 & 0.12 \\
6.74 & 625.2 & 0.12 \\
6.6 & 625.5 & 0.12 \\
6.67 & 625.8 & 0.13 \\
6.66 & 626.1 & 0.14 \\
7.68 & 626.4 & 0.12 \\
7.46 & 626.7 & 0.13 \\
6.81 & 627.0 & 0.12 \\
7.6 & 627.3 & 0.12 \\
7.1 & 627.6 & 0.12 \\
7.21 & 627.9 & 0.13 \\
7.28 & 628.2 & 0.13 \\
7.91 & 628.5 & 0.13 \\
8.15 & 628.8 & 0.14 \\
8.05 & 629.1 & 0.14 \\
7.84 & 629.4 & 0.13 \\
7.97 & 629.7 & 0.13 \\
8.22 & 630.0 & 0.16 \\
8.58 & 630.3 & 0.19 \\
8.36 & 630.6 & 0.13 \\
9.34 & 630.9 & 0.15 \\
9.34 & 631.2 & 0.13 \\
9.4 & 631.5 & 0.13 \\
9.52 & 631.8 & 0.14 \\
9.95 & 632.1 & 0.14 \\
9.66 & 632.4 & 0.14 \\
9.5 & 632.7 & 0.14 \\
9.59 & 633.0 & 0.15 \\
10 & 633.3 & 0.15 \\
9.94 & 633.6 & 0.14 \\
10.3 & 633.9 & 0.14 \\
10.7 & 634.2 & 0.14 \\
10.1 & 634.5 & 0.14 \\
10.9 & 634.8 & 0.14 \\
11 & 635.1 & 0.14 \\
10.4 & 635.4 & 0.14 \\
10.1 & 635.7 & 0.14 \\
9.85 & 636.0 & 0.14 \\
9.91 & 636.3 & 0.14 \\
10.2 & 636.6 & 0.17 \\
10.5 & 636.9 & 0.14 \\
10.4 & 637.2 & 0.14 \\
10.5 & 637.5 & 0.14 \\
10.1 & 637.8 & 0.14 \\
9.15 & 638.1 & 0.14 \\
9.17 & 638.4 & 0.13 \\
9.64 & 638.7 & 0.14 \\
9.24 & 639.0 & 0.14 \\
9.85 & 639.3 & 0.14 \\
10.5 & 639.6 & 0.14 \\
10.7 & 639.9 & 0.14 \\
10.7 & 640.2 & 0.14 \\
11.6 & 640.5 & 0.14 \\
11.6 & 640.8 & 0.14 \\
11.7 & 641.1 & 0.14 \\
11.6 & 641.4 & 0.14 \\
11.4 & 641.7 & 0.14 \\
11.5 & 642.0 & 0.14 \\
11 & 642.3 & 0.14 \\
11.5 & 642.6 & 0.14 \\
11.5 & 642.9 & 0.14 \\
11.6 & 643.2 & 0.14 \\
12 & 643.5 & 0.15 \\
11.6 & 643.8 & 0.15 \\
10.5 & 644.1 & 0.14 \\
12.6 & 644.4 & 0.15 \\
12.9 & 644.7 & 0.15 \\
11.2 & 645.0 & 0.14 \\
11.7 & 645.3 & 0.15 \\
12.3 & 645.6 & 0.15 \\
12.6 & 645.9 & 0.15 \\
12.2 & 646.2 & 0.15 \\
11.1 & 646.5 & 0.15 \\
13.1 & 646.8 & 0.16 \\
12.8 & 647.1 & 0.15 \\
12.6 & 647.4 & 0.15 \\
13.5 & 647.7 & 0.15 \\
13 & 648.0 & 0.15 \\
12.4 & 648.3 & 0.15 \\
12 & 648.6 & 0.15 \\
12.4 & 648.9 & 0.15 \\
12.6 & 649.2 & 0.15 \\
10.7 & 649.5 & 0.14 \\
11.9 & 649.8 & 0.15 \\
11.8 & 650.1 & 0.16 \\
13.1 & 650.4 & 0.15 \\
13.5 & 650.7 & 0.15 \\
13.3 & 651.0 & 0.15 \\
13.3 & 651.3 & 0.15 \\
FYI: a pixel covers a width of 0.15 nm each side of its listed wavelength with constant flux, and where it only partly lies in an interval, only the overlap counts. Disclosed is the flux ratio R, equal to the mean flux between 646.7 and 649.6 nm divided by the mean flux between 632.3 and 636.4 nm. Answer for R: 1.2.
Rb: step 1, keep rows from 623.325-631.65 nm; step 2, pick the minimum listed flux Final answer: 5.85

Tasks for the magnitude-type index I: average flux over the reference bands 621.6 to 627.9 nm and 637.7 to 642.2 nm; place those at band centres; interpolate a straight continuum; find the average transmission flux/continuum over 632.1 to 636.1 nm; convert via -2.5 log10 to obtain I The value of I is -0.14 mag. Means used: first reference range 6.4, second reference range 10.6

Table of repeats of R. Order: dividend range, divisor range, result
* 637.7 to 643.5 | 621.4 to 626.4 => 1.76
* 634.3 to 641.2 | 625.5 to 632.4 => 1.28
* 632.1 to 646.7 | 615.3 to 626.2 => 1.62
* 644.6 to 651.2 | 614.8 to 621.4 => 1.68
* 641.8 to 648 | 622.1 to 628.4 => 1.84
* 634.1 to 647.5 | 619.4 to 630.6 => 1.61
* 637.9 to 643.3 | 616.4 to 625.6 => 1.66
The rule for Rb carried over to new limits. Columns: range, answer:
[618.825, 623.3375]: 5.25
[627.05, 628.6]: 7.1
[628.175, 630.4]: 7.28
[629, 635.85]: 7.84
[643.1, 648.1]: 10.5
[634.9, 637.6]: 9.85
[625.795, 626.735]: 6.66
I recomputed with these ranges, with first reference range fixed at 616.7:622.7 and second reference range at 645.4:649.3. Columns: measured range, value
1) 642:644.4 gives 0.01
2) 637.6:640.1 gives 0.09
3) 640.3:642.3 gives -0.03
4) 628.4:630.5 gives 0.08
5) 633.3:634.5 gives -0.06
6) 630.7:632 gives -0.03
